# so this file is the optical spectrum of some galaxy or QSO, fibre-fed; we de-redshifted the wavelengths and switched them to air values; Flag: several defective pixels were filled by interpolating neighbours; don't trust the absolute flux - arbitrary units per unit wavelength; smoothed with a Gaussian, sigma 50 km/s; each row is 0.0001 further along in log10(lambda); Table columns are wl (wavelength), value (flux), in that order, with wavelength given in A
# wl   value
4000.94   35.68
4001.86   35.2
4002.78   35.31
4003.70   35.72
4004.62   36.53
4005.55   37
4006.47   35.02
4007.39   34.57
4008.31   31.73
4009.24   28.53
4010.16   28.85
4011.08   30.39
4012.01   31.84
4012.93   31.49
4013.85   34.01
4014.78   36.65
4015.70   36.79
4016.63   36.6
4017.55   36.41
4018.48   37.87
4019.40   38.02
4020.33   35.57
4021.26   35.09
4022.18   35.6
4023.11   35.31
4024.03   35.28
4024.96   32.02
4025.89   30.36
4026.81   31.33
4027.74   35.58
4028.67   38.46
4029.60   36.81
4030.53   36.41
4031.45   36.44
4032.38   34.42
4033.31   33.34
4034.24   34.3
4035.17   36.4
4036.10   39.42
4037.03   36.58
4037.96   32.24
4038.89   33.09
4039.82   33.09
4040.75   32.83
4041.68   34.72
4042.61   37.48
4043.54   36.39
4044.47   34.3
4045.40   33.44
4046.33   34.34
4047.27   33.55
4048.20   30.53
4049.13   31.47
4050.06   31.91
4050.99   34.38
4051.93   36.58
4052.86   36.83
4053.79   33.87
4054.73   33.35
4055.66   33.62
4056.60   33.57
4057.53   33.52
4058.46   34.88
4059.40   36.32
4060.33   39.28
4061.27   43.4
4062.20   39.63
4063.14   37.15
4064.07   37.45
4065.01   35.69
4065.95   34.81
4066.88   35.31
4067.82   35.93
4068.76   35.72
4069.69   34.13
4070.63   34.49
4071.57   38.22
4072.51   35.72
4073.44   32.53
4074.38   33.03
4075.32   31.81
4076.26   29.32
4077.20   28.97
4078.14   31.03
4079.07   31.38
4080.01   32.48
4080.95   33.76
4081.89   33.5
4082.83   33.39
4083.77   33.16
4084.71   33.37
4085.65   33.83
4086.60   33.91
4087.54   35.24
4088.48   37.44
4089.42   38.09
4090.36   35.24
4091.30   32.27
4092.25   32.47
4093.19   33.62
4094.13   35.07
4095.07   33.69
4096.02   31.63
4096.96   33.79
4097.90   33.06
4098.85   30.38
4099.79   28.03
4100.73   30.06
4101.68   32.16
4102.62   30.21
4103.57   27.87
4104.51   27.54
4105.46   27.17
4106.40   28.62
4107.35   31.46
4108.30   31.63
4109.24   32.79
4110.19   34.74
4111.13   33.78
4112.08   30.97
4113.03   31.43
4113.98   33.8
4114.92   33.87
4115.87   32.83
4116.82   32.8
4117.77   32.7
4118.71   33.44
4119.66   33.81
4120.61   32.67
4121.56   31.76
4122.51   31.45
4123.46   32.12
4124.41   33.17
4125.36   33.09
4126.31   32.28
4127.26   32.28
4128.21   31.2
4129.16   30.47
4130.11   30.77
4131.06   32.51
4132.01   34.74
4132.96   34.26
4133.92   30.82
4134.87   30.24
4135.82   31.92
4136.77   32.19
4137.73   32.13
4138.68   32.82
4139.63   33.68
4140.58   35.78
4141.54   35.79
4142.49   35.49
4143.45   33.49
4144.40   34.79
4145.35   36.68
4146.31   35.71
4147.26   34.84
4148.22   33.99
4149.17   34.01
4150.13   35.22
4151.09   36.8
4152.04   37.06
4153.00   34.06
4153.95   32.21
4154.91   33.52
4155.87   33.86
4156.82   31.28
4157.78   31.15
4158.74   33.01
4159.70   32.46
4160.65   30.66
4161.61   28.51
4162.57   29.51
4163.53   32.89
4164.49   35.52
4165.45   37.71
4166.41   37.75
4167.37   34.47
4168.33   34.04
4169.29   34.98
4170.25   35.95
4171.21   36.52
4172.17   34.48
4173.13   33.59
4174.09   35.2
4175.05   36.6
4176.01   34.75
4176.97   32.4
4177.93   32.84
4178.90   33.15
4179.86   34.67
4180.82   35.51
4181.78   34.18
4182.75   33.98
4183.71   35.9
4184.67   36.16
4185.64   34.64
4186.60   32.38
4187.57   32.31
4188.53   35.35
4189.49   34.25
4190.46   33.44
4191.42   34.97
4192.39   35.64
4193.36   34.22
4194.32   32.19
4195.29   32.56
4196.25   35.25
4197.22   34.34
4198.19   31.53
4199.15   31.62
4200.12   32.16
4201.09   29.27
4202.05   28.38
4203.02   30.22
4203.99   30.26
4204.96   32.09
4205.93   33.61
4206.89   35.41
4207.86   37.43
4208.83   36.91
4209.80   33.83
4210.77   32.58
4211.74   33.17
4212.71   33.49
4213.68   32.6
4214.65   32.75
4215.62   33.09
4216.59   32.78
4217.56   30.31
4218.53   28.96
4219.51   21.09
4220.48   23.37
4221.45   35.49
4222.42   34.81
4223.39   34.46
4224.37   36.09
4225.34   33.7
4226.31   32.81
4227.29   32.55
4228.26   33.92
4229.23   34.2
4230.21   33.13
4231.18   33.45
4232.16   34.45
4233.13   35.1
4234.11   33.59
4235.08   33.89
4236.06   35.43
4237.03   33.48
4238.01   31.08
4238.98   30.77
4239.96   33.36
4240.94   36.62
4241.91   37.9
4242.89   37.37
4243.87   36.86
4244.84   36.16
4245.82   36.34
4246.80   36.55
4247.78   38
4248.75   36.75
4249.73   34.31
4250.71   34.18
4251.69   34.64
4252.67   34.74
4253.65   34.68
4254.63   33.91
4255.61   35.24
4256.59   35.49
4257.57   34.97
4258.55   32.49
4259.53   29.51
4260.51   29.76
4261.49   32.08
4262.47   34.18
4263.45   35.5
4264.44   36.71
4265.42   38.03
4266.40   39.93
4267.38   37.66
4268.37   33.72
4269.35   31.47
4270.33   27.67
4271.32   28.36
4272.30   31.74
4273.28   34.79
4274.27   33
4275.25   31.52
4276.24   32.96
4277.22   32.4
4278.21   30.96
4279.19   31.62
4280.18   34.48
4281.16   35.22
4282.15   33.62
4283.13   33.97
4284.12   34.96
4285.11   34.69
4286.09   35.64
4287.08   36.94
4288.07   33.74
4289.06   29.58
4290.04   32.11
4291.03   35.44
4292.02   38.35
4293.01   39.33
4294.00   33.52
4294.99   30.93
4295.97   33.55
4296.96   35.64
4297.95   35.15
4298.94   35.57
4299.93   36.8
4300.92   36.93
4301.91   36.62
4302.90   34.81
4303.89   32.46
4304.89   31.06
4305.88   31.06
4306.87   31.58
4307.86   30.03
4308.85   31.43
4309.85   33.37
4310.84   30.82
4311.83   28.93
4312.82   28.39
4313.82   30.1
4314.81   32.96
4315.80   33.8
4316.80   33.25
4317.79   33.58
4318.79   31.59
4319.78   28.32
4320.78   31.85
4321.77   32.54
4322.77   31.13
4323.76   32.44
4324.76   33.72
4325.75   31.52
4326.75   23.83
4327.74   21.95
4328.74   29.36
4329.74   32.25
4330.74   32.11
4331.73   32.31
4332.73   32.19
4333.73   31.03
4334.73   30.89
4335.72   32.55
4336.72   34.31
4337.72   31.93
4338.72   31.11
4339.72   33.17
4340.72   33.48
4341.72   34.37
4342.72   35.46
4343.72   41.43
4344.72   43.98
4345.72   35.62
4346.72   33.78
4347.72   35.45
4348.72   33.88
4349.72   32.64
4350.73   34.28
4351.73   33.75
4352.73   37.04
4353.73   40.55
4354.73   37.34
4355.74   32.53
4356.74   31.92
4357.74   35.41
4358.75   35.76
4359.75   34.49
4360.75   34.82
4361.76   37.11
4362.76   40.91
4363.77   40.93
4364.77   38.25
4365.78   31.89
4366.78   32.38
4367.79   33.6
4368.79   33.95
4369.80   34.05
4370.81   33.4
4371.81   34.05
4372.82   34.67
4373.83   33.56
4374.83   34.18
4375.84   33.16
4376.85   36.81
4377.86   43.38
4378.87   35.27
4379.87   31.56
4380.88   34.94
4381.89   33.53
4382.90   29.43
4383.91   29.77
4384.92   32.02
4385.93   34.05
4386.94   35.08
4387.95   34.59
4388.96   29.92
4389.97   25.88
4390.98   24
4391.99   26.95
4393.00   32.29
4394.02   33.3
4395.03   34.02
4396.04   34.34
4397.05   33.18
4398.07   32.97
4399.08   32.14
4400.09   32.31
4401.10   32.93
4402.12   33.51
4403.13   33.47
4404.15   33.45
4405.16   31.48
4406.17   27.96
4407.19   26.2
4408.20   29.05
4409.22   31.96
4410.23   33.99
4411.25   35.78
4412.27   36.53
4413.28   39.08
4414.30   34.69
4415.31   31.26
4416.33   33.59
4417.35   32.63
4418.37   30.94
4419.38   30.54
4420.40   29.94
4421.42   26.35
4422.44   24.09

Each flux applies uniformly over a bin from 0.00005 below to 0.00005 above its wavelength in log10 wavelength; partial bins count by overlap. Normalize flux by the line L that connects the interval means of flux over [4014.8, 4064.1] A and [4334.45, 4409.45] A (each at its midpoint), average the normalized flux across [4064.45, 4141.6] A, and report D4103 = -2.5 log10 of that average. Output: 0.07 mag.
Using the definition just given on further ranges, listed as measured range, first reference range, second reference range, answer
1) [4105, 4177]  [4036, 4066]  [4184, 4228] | 0.01 mag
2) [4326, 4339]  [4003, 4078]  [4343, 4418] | 0.12 mag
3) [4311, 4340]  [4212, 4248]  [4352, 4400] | 0.09 mag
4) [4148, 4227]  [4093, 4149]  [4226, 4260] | 0.01 mag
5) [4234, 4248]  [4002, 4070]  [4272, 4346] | -0.05 mag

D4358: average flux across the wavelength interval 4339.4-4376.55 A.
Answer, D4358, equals 35.3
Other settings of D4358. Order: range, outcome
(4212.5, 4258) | 33.8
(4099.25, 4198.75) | 33.2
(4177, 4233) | 33.1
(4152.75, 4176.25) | 33.8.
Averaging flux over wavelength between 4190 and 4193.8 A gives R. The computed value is 34.5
